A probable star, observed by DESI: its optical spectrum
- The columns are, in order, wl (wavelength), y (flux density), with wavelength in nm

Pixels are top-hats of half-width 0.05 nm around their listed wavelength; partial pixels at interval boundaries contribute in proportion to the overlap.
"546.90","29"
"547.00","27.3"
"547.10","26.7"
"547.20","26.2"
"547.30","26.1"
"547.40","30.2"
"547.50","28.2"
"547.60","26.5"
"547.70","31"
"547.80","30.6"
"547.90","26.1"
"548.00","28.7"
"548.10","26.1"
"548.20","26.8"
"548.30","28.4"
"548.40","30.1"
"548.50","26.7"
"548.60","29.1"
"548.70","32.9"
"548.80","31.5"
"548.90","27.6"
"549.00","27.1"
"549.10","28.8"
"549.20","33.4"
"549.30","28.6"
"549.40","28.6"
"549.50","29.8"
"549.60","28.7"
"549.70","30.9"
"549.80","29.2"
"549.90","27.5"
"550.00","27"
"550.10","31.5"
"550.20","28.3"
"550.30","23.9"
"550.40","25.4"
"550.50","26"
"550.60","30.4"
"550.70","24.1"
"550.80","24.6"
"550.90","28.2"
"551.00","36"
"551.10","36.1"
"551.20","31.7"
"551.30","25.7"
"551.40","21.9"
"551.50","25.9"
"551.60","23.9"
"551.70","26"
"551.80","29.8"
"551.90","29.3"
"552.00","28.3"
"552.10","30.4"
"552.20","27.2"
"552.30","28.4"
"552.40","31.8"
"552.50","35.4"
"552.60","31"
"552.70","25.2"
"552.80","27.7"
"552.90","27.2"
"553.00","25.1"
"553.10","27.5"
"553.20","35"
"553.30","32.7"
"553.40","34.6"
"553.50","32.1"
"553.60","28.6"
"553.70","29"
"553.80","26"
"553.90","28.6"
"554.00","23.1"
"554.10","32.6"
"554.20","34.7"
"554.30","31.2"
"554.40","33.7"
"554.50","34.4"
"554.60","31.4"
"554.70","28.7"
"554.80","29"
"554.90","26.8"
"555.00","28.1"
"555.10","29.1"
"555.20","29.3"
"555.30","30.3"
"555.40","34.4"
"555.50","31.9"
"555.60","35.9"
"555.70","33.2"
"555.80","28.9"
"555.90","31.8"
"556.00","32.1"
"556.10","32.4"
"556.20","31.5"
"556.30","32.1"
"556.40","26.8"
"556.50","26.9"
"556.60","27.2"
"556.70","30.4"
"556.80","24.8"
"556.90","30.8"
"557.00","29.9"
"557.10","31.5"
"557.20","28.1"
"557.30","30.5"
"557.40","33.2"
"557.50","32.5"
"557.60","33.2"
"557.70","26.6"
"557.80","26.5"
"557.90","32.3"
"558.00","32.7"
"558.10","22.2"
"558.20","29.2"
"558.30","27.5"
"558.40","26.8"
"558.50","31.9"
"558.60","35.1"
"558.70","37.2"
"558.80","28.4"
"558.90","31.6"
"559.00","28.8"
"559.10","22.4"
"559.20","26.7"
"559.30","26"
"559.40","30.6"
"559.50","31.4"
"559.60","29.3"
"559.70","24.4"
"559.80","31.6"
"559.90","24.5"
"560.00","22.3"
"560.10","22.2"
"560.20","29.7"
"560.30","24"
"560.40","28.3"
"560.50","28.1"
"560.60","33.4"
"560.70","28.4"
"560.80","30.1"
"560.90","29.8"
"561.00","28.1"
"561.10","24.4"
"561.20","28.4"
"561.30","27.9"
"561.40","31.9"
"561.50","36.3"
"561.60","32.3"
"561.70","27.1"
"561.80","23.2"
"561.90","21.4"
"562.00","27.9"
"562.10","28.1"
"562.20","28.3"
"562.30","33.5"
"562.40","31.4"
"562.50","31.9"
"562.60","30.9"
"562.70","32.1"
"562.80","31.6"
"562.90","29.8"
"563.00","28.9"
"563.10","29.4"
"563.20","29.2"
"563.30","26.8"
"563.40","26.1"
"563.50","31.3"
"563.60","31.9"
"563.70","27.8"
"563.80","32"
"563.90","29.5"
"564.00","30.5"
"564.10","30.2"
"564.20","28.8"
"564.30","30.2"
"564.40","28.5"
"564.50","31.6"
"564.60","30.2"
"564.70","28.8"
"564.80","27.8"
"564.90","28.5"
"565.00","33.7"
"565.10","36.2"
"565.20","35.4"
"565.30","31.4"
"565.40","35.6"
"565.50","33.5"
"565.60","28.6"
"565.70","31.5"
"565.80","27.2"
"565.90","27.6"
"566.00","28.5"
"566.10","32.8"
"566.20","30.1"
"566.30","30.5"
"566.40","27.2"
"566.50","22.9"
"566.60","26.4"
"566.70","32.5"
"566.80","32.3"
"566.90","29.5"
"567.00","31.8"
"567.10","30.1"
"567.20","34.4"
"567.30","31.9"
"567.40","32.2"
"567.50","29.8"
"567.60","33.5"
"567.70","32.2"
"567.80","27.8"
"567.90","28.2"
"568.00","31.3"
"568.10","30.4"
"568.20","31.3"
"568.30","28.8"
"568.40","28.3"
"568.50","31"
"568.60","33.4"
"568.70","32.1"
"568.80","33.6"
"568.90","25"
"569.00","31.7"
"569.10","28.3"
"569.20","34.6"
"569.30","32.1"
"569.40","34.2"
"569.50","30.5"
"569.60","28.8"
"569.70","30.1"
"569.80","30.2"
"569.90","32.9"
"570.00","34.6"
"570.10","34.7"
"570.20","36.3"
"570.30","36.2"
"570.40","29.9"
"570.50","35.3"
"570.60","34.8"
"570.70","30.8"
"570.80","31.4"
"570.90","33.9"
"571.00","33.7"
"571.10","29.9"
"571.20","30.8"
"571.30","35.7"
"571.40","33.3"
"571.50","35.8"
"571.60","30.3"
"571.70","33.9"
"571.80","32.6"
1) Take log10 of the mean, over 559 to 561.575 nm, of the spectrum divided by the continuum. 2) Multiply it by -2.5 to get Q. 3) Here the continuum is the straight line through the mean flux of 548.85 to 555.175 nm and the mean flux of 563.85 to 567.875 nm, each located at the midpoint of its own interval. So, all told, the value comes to 0.070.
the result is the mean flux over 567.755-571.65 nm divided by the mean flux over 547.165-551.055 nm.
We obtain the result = 1.1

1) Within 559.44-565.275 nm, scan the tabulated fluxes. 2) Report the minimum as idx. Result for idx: 21.4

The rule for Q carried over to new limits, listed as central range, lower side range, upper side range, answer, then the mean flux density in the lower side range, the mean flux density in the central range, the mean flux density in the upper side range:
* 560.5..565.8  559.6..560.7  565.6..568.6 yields -0.06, 27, 30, 30.1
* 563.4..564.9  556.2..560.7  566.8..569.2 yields 0.01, 28.9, 29.8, 30.8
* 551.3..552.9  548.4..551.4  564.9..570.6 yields 0.04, 28.8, 28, 31.3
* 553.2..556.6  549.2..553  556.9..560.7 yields -0.07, 28.4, 30.7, 29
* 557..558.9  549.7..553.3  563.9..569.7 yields -0.03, 28.5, 30.3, 30.6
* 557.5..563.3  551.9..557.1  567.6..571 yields 0.07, 30.1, 28.9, 31.7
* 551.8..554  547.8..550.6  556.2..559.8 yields -0.02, 28.5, 29.4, 29.4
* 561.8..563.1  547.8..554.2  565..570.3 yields 0.04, 28.8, 29.4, 31.1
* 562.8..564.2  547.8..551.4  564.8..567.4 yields 0.03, 28.7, 29.5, 30.8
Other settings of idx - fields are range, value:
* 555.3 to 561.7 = 22.2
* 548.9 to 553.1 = 21.9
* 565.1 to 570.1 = 22.9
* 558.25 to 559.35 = 22.4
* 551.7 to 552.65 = 26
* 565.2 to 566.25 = 27.2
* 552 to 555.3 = 23.1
